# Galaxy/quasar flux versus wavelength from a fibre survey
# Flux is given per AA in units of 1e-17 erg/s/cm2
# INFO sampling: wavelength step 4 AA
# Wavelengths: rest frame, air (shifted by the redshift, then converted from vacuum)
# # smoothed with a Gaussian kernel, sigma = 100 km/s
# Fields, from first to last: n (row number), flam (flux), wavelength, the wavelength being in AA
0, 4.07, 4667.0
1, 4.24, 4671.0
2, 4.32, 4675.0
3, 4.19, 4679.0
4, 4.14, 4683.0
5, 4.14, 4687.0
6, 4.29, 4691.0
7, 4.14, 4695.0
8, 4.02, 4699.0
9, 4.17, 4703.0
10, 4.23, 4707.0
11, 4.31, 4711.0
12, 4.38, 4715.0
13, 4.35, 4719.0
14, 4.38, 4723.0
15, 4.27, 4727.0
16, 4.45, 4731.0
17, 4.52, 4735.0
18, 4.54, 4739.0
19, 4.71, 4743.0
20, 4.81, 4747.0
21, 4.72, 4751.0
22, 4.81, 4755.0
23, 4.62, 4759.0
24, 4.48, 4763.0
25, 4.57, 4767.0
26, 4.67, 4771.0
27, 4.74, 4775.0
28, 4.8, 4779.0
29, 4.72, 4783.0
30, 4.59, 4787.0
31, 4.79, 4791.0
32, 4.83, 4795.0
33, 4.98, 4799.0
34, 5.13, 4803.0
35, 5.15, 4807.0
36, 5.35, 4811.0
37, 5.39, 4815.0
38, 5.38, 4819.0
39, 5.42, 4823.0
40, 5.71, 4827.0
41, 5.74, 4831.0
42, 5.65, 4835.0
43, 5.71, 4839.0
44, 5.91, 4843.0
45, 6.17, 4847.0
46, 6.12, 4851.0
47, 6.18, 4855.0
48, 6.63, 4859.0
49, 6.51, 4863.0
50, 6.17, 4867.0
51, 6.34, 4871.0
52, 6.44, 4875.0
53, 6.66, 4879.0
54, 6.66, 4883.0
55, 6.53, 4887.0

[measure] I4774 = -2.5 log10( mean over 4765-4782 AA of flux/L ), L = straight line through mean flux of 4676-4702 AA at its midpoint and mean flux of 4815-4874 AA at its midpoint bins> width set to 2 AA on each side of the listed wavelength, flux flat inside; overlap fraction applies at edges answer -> 0.10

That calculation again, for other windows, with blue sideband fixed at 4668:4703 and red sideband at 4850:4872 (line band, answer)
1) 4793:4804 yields 0.124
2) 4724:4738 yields 0.076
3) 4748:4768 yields 0.093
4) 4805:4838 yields 0.071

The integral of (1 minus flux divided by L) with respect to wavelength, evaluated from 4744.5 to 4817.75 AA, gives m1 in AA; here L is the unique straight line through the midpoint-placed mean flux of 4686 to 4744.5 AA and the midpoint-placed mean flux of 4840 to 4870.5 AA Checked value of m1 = 5.2 AA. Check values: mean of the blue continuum 4.33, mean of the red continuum 6.23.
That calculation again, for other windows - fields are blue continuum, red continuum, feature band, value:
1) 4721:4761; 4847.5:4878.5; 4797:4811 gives 1.0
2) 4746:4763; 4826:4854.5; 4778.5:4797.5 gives 1.5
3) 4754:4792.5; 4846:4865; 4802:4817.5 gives 0.4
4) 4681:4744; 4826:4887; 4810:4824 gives 0.7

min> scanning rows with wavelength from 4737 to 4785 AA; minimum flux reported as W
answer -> 4.48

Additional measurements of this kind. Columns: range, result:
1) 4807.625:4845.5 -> 5.35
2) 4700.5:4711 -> 4.17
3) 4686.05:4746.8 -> 4.02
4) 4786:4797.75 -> 4.59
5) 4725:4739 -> 4.27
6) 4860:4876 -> 6.17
